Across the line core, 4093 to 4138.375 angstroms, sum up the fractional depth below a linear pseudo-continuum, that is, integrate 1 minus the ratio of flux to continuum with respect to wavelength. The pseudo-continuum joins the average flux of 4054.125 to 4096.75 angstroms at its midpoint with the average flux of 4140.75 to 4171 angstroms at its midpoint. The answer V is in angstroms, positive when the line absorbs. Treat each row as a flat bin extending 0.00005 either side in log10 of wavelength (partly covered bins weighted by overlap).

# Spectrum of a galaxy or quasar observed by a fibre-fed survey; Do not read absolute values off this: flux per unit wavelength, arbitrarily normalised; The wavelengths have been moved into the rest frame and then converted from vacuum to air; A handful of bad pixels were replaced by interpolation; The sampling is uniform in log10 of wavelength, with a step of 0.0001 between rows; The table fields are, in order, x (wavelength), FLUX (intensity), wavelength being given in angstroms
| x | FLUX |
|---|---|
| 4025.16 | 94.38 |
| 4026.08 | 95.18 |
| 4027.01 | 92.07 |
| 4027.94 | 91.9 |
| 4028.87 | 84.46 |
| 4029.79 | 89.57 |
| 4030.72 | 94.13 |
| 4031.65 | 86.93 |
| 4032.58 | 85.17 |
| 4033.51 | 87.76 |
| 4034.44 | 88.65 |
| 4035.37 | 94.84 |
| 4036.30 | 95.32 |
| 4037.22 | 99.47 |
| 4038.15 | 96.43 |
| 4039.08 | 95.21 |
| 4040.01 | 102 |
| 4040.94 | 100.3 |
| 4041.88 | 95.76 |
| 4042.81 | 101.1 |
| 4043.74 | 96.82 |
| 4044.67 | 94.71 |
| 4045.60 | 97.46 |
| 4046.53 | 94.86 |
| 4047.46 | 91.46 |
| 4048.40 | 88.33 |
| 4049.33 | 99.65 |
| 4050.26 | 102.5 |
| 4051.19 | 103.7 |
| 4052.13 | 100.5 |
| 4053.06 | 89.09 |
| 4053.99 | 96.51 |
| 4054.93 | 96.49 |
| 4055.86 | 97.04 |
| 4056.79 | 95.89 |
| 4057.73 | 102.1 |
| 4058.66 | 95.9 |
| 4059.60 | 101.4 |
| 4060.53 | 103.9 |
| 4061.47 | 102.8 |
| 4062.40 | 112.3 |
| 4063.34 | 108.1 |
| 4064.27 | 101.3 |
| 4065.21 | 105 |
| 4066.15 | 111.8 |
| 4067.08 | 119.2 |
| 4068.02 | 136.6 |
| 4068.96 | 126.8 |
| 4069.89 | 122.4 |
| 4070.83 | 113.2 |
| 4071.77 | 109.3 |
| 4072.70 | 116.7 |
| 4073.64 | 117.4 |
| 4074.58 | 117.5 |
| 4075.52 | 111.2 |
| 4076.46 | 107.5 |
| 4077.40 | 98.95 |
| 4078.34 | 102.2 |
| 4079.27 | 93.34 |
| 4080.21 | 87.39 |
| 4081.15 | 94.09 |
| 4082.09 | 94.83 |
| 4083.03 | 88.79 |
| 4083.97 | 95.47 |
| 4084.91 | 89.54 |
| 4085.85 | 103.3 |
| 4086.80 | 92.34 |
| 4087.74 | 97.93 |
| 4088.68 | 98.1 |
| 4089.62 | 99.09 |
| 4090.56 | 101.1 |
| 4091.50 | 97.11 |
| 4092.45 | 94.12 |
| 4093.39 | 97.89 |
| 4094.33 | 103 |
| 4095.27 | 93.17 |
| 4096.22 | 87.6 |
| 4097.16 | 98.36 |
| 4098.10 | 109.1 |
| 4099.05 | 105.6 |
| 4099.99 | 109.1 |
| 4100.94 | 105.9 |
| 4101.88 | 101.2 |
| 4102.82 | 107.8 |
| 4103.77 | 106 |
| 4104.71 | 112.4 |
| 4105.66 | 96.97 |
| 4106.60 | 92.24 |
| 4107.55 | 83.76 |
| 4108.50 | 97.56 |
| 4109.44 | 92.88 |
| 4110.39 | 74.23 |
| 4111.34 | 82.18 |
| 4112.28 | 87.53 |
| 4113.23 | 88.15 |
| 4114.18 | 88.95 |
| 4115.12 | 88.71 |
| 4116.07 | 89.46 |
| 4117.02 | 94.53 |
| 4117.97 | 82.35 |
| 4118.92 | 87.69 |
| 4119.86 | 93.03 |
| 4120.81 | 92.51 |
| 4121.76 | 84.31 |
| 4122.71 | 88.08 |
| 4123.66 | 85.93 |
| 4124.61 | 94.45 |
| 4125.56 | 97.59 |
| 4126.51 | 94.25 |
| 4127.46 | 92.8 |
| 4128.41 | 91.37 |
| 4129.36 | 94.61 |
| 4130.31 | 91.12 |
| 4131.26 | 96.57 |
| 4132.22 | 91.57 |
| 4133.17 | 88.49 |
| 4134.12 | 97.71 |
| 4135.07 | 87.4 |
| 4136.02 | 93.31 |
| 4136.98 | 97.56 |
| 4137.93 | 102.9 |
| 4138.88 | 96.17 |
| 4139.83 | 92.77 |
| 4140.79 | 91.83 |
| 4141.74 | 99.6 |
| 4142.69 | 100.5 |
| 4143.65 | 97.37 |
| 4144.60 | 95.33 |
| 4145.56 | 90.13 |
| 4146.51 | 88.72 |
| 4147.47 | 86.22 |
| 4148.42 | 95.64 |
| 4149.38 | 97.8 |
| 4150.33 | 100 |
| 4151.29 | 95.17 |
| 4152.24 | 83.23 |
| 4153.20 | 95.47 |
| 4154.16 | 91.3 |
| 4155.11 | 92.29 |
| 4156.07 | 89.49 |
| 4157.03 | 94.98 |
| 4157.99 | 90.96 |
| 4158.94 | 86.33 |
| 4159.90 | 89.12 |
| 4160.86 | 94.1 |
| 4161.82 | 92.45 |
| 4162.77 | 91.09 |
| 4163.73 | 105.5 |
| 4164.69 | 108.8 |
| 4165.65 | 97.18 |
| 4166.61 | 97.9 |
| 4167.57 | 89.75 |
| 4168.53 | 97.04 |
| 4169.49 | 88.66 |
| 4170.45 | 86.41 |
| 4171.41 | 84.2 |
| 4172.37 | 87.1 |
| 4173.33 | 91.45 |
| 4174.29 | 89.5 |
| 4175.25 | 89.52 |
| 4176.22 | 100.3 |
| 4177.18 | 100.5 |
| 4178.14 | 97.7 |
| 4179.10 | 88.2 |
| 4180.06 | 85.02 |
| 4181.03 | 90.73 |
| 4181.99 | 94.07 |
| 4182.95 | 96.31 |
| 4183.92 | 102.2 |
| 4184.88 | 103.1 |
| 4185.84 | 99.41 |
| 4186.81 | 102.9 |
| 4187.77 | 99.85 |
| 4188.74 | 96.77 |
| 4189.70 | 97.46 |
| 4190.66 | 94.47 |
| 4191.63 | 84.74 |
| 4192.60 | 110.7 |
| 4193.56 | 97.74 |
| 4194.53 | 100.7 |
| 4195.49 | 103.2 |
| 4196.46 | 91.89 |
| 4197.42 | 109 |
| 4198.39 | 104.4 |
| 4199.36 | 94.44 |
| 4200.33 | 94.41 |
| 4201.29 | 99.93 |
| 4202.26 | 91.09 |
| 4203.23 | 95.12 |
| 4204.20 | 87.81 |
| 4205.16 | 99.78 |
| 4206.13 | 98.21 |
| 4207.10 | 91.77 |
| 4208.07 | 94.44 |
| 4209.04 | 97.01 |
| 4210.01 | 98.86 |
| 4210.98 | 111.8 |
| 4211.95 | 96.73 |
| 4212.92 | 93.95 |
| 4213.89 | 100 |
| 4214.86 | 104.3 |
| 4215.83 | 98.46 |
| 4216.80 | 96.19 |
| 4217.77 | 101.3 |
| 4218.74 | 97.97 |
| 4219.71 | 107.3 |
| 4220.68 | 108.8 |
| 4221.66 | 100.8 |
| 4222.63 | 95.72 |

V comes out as 2.0 angstroms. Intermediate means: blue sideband 103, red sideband 93.8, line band 94.1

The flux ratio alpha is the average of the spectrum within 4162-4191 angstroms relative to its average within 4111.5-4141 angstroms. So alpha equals 1.0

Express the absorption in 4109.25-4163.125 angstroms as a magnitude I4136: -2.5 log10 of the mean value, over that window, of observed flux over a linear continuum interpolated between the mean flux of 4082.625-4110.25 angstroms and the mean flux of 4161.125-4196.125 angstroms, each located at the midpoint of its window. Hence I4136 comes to 0.06 mag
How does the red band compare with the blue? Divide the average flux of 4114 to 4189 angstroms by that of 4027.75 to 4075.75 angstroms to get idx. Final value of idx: 0.9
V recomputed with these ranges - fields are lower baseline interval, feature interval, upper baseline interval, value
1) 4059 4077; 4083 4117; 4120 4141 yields 2.1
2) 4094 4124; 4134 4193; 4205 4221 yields 1.6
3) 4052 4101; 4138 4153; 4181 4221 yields 0.9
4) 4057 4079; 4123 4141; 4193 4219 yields 1.9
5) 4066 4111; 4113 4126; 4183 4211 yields 1.5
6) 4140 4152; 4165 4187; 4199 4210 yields 0.2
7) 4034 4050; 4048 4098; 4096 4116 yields -3.3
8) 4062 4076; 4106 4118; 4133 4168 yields 1.8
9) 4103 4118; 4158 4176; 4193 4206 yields 0.6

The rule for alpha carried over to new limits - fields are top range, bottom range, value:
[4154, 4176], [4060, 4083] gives 0.85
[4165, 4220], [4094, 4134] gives 1.03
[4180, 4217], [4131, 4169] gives 1.04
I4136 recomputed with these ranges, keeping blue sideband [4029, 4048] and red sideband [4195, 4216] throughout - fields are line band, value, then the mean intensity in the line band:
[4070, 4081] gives -0.13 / 107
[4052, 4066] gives -0.07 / 101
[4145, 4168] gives 0.04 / 93.5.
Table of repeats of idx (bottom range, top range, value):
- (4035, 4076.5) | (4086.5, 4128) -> 0.91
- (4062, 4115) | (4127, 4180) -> 0.92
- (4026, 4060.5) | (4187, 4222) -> 1.04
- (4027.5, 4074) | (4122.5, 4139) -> 0.93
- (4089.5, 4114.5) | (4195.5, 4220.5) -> 1.02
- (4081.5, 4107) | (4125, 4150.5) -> 0.95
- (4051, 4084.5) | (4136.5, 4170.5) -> 0.90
